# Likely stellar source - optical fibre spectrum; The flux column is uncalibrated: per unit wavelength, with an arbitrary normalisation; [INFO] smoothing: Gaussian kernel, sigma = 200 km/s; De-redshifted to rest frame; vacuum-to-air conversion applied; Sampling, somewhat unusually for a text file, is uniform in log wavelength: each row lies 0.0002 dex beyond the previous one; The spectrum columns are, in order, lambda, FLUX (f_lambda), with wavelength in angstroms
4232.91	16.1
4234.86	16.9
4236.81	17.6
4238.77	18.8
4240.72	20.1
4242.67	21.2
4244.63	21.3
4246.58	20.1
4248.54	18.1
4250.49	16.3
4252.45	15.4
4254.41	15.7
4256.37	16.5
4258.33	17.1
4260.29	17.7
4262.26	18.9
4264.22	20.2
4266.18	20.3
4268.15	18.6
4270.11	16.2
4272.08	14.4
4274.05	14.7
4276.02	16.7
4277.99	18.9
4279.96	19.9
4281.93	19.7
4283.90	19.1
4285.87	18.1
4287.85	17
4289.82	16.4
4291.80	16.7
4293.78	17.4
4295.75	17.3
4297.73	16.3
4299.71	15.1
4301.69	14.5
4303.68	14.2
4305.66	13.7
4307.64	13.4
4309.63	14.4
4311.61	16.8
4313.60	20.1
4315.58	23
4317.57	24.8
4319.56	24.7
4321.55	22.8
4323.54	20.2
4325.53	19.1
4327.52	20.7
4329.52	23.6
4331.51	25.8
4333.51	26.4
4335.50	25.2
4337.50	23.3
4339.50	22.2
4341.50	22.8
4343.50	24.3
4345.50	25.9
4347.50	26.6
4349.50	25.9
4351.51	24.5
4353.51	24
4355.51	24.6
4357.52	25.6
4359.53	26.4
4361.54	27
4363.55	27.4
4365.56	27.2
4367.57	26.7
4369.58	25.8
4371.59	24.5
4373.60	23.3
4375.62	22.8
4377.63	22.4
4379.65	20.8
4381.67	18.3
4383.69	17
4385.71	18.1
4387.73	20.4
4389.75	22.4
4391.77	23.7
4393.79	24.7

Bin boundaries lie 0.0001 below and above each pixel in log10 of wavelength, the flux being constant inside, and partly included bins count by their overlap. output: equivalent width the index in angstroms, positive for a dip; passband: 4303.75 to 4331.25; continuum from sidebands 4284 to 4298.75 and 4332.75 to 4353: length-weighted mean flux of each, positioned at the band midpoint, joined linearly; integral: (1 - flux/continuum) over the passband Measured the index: 1.7 angstroms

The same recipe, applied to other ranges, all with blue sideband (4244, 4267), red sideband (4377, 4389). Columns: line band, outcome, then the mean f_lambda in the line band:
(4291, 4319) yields 2.28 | 17.1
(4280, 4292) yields 0.22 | 18.1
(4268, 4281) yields 0.93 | 17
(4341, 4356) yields -4.57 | 24.9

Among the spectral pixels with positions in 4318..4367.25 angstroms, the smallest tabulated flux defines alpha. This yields 19.1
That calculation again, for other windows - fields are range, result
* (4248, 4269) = 15.4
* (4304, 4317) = 13.4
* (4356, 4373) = 24.5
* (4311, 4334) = 16.8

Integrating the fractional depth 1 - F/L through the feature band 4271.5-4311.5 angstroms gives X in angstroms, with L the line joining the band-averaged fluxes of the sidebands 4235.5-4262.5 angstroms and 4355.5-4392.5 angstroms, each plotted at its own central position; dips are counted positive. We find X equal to 6.96 angstroms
